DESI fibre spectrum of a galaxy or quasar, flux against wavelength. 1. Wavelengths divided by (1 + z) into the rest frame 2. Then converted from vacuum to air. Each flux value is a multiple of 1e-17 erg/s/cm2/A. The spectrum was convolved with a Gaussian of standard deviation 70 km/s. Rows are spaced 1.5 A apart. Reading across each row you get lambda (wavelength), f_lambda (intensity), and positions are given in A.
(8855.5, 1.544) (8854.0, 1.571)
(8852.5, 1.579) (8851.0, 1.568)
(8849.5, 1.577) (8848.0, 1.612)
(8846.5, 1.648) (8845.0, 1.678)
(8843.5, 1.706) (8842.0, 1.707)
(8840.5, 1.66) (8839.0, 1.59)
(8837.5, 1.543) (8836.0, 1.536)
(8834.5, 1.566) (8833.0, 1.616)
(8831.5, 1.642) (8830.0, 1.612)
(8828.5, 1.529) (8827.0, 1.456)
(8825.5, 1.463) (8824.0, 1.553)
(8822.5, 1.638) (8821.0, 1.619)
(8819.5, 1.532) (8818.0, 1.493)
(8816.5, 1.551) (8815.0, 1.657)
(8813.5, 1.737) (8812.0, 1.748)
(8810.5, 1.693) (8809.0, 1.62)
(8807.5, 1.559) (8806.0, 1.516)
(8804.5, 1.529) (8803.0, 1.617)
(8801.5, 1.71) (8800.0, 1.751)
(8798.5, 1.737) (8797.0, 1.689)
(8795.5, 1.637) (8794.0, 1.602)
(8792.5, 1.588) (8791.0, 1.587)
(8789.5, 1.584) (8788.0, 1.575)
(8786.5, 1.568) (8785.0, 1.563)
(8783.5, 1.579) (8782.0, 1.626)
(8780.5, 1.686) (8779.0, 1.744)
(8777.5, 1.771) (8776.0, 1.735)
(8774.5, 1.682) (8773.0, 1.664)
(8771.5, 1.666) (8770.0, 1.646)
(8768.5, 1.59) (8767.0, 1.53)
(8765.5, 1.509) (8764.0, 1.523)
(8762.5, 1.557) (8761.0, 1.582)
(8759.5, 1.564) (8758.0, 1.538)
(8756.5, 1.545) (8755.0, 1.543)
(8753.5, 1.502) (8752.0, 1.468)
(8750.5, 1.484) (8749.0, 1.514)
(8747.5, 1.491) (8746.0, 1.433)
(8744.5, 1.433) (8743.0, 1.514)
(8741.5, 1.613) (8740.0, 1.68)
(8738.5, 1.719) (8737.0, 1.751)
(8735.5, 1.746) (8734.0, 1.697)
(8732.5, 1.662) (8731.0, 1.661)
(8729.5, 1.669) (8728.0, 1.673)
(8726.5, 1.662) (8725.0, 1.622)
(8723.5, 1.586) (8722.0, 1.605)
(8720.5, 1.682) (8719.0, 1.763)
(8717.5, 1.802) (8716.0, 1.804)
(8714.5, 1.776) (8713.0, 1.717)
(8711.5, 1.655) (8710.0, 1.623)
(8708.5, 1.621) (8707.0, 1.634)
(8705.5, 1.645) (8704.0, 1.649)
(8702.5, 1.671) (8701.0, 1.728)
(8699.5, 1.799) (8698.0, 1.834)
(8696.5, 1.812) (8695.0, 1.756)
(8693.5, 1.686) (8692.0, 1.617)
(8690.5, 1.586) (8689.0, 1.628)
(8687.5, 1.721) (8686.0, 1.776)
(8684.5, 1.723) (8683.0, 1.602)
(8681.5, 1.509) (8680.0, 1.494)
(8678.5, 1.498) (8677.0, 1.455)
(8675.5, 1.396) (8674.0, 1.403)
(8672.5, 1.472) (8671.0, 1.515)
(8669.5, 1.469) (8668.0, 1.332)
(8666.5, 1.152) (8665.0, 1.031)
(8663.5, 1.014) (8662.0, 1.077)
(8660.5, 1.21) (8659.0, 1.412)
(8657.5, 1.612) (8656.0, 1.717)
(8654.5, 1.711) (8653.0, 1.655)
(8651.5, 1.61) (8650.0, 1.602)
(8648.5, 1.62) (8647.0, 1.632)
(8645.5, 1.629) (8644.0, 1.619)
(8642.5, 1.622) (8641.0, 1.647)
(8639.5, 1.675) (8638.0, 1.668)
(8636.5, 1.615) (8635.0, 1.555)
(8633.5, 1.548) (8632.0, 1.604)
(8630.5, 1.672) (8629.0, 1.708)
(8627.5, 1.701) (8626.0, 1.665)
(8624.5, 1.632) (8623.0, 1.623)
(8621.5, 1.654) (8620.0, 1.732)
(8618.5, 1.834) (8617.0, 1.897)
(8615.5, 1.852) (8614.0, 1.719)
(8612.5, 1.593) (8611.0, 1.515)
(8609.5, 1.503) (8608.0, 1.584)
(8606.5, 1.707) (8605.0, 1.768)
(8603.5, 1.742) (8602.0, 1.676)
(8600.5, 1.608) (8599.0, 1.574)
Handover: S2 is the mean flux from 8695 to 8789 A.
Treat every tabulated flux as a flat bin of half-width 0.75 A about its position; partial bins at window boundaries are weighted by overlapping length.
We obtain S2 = 1.64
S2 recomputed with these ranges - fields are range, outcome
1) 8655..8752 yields 1.58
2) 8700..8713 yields 1.66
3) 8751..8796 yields 1.6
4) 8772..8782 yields 1.71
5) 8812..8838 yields 1.58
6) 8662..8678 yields 1.32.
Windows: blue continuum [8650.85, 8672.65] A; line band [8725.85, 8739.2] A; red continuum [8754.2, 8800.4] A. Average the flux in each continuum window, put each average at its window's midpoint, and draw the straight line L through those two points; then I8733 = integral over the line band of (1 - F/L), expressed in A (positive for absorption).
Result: -1.4 A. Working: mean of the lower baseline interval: 1.4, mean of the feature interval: 1.69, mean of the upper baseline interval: 1.62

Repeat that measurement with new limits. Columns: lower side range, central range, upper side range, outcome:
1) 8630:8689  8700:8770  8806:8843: -2.91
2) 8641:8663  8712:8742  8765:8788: -1.74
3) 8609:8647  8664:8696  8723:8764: 2.23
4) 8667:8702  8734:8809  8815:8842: -0.96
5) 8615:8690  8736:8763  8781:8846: 0.63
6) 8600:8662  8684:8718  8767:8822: -1.49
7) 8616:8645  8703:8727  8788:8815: -0.34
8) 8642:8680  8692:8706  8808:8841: -2.23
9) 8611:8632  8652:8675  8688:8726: 4.19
